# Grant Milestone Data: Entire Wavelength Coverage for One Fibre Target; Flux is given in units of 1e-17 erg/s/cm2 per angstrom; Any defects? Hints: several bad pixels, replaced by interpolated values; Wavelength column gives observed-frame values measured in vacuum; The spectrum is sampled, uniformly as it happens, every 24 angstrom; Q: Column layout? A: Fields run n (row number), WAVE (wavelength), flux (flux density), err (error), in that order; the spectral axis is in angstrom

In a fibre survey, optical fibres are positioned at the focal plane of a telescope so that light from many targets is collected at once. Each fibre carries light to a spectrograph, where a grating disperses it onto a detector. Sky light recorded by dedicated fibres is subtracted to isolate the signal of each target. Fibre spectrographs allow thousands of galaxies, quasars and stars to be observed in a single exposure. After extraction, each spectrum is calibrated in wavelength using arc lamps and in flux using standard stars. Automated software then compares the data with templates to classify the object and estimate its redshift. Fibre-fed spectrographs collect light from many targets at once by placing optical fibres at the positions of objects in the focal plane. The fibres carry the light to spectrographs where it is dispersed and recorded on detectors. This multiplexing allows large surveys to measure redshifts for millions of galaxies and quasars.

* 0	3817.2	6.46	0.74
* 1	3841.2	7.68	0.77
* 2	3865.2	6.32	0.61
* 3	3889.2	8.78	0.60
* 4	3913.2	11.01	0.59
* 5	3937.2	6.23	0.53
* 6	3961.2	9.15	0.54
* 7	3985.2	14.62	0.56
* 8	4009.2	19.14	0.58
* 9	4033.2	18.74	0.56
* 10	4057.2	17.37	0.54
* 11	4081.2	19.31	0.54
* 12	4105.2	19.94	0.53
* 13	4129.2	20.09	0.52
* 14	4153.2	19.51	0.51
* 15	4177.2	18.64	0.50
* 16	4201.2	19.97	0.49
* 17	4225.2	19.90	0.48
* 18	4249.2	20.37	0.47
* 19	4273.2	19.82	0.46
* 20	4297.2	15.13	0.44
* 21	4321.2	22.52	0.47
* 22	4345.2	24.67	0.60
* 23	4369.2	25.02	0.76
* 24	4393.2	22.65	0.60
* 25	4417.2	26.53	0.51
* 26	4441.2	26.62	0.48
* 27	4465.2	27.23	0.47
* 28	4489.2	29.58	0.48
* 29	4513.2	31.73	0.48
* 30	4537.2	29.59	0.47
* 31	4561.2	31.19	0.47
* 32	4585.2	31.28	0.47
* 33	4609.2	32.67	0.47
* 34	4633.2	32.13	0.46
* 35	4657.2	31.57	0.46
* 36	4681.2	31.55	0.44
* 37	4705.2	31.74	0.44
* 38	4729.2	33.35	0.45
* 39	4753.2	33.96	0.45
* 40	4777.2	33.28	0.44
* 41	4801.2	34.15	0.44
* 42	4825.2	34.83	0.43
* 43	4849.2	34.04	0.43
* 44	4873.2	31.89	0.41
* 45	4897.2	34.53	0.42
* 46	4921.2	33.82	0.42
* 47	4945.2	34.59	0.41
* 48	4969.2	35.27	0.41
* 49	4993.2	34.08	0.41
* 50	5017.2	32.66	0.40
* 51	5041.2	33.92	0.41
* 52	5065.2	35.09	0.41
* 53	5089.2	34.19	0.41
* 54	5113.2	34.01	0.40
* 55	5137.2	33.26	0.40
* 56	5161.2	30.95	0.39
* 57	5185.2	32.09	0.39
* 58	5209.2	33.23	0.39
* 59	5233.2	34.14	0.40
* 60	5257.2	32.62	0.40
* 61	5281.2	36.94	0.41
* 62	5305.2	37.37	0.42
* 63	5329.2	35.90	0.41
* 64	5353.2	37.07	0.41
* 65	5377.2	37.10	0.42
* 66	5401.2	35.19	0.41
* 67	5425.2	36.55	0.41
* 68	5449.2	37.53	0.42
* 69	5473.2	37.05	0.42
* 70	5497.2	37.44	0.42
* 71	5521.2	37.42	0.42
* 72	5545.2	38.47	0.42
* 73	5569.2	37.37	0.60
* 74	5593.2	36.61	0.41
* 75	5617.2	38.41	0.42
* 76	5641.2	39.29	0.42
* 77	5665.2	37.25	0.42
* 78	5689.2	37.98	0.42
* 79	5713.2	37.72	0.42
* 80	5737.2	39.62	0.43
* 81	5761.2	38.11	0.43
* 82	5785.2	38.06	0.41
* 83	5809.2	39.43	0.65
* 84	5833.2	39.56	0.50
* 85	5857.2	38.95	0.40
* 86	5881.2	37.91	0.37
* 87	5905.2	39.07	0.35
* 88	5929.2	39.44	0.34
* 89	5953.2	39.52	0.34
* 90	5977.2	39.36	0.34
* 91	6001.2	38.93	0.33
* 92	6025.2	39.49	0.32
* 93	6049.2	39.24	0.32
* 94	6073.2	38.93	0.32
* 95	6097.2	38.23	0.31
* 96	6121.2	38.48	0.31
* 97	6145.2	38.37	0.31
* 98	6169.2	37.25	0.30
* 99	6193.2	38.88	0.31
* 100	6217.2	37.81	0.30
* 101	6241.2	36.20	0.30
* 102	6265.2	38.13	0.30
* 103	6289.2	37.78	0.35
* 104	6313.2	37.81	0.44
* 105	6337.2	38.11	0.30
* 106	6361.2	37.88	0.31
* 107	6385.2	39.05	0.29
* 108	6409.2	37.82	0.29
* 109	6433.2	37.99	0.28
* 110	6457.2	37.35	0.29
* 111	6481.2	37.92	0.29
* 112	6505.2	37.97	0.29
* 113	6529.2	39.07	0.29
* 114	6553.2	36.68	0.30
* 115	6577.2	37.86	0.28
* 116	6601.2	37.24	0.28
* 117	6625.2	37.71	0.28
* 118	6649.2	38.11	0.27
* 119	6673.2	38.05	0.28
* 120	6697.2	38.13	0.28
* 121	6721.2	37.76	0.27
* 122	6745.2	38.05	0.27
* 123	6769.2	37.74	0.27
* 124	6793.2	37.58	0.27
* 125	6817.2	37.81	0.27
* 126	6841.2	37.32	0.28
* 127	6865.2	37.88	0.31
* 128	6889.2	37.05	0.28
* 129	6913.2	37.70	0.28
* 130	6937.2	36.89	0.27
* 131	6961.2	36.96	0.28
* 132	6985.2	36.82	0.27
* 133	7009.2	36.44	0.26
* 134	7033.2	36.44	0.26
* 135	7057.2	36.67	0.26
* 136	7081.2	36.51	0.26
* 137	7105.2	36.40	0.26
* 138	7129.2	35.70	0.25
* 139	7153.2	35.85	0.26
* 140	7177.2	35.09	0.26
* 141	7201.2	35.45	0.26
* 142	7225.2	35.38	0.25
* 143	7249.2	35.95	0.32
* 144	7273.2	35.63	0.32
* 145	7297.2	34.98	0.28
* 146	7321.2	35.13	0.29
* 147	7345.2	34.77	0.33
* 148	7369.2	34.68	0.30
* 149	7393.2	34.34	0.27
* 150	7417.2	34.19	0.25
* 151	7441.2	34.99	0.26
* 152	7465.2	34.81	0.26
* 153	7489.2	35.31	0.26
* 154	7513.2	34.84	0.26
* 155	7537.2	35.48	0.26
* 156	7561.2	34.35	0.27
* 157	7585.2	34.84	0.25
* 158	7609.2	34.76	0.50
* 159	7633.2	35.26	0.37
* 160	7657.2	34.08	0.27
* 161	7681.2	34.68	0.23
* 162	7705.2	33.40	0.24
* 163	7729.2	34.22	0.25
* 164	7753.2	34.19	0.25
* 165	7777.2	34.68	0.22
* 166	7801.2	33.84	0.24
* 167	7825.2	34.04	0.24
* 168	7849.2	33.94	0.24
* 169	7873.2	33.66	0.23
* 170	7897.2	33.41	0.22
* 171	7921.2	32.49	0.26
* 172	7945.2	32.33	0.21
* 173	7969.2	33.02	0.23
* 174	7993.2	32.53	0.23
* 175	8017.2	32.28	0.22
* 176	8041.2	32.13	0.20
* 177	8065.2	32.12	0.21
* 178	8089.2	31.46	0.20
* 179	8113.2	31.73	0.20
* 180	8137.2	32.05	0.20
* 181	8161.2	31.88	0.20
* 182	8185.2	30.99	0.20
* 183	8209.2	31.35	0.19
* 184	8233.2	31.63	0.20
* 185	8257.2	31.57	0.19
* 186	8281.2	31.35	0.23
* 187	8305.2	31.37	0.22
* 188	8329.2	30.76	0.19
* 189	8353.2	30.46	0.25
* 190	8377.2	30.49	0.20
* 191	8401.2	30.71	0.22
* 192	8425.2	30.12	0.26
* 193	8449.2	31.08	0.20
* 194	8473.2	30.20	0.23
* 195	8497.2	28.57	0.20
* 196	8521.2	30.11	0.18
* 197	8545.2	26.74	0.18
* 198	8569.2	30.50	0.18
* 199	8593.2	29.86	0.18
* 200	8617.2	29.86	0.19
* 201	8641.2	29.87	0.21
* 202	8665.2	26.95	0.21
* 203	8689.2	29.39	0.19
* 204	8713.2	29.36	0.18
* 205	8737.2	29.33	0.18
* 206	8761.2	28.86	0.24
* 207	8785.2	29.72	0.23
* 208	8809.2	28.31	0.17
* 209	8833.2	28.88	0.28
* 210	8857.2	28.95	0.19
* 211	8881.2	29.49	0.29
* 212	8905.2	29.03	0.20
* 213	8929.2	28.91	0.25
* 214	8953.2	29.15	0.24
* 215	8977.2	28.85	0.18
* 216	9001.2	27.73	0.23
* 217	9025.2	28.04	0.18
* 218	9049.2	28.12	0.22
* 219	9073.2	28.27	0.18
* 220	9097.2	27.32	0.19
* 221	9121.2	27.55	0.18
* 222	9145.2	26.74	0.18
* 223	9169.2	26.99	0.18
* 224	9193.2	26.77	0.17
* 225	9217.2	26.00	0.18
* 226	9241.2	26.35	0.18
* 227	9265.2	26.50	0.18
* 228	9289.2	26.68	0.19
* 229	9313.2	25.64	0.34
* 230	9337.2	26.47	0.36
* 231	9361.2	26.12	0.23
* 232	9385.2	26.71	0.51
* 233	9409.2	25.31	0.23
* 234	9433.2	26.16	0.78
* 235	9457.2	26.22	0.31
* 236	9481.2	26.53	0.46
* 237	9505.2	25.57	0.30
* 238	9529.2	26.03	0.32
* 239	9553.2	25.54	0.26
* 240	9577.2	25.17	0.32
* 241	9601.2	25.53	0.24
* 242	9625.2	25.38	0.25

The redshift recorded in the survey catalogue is -0.001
